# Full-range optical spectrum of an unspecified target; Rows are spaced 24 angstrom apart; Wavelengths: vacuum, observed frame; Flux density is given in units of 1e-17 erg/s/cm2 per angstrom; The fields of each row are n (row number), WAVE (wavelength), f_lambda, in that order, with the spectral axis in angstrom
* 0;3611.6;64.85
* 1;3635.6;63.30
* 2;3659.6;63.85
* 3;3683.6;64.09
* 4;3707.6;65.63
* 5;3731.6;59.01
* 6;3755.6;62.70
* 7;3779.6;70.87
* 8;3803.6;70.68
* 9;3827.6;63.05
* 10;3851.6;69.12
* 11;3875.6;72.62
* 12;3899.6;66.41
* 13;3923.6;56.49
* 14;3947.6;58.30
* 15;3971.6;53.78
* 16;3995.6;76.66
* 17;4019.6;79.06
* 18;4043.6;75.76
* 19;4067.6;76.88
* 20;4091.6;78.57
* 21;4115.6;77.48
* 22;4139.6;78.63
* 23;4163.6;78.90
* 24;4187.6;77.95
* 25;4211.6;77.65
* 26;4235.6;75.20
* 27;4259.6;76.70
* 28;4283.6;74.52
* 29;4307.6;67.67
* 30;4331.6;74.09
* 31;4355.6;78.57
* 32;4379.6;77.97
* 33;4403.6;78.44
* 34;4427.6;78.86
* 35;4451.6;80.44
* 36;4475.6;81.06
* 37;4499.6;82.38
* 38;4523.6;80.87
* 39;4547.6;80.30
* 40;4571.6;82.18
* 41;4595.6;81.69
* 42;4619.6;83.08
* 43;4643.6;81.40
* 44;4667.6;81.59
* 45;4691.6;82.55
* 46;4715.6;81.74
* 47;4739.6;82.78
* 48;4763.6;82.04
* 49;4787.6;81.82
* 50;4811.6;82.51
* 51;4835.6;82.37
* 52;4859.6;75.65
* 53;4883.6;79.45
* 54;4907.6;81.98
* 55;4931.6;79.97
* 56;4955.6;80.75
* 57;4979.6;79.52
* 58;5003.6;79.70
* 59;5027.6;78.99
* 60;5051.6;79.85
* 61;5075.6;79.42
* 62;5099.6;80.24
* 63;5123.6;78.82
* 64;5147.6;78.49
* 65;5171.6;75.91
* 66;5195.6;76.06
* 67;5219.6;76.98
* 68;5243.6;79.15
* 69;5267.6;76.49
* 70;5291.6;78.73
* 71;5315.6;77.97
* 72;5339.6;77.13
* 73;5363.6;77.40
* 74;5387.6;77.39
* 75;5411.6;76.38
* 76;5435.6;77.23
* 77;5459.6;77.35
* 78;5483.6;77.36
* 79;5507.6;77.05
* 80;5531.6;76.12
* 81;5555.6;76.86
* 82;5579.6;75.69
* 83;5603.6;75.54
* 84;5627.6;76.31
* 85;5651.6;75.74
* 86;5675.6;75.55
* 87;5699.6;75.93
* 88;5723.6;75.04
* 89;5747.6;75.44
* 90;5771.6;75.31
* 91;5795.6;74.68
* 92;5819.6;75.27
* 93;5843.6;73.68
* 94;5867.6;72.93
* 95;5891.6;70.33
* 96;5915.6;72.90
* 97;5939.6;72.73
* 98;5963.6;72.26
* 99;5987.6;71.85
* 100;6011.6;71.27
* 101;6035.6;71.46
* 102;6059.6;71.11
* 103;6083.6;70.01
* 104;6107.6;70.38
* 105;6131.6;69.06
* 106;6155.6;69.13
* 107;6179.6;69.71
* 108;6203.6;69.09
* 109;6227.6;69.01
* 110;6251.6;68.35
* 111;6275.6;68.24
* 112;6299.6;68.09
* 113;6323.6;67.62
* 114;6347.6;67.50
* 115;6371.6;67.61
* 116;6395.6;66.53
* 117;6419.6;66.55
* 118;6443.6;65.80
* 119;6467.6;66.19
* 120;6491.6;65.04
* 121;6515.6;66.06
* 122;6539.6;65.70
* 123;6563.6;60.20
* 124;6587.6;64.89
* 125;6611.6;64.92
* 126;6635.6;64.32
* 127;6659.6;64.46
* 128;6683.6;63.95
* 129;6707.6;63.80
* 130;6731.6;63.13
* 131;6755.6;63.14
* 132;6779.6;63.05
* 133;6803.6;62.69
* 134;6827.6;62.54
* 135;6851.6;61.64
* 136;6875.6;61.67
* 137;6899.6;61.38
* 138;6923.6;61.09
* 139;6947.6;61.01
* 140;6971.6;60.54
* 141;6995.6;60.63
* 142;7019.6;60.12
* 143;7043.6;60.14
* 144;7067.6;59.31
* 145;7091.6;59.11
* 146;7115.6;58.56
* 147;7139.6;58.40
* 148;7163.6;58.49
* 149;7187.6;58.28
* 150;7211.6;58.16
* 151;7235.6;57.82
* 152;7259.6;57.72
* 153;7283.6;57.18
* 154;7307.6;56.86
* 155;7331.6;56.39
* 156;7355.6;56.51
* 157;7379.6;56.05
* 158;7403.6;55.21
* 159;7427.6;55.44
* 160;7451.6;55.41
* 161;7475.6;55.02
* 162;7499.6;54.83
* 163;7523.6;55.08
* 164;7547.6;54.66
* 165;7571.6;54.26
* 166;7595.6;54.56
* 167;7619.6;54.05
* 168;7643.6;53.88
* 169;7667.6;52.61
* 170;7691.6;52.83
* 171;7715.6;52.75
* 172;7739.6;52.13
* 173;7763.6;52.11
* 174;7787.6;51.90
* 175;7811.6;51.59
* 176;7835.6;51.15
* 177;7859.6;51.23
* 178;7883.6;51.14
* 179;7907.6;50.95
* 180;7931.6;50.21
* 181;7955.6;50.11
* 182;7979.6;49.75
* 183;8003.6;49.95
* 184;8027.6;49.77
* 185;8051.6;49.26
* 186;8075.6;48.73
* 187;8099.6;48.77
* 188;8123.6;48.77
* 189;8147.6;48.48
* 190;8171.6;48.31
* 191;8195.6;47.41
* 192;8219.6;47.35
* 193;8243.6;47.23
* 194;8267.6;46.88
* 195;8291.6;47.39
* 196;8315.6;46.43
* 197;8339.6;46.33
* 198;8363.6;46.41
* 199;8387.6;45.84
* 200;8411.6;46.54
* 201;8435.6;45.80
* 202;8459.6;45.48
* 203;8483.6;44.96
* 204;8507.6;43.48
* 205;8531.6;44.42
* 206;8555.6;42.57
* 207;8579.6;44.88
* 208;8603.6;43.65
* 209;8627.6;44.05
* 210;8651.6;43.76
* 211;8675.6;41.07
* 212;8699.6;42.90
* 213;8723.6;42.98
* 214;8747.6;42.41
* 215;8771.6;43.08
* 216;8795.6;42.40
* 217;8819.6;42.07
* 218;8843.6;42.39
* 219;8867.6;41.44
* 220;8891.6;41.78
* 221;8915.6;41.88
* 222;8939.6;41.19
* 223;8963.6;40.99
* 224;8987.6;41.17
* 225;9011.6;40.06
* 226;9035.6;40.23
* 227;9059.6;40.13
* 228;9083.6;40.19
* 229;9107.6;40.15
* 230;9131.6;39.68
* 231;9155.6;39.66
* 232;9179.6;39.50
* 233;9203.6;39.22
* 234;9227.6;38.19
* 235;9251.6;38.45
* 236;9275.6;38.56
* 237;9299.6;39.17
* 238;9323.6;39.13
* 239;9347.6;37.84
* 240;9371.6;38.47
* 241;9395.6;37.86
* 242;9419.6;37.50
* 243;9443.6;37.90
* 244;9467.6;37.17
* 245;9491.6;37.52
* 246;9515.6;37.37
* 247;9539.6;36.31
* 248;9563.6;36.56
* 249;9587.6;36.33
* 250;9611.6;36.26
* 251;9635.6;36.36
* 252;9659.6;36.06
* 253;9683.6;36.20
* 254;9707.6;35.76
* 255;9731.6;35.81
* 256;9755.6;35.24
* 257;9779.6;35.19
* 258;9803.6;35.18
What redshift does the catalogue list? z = 0.00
